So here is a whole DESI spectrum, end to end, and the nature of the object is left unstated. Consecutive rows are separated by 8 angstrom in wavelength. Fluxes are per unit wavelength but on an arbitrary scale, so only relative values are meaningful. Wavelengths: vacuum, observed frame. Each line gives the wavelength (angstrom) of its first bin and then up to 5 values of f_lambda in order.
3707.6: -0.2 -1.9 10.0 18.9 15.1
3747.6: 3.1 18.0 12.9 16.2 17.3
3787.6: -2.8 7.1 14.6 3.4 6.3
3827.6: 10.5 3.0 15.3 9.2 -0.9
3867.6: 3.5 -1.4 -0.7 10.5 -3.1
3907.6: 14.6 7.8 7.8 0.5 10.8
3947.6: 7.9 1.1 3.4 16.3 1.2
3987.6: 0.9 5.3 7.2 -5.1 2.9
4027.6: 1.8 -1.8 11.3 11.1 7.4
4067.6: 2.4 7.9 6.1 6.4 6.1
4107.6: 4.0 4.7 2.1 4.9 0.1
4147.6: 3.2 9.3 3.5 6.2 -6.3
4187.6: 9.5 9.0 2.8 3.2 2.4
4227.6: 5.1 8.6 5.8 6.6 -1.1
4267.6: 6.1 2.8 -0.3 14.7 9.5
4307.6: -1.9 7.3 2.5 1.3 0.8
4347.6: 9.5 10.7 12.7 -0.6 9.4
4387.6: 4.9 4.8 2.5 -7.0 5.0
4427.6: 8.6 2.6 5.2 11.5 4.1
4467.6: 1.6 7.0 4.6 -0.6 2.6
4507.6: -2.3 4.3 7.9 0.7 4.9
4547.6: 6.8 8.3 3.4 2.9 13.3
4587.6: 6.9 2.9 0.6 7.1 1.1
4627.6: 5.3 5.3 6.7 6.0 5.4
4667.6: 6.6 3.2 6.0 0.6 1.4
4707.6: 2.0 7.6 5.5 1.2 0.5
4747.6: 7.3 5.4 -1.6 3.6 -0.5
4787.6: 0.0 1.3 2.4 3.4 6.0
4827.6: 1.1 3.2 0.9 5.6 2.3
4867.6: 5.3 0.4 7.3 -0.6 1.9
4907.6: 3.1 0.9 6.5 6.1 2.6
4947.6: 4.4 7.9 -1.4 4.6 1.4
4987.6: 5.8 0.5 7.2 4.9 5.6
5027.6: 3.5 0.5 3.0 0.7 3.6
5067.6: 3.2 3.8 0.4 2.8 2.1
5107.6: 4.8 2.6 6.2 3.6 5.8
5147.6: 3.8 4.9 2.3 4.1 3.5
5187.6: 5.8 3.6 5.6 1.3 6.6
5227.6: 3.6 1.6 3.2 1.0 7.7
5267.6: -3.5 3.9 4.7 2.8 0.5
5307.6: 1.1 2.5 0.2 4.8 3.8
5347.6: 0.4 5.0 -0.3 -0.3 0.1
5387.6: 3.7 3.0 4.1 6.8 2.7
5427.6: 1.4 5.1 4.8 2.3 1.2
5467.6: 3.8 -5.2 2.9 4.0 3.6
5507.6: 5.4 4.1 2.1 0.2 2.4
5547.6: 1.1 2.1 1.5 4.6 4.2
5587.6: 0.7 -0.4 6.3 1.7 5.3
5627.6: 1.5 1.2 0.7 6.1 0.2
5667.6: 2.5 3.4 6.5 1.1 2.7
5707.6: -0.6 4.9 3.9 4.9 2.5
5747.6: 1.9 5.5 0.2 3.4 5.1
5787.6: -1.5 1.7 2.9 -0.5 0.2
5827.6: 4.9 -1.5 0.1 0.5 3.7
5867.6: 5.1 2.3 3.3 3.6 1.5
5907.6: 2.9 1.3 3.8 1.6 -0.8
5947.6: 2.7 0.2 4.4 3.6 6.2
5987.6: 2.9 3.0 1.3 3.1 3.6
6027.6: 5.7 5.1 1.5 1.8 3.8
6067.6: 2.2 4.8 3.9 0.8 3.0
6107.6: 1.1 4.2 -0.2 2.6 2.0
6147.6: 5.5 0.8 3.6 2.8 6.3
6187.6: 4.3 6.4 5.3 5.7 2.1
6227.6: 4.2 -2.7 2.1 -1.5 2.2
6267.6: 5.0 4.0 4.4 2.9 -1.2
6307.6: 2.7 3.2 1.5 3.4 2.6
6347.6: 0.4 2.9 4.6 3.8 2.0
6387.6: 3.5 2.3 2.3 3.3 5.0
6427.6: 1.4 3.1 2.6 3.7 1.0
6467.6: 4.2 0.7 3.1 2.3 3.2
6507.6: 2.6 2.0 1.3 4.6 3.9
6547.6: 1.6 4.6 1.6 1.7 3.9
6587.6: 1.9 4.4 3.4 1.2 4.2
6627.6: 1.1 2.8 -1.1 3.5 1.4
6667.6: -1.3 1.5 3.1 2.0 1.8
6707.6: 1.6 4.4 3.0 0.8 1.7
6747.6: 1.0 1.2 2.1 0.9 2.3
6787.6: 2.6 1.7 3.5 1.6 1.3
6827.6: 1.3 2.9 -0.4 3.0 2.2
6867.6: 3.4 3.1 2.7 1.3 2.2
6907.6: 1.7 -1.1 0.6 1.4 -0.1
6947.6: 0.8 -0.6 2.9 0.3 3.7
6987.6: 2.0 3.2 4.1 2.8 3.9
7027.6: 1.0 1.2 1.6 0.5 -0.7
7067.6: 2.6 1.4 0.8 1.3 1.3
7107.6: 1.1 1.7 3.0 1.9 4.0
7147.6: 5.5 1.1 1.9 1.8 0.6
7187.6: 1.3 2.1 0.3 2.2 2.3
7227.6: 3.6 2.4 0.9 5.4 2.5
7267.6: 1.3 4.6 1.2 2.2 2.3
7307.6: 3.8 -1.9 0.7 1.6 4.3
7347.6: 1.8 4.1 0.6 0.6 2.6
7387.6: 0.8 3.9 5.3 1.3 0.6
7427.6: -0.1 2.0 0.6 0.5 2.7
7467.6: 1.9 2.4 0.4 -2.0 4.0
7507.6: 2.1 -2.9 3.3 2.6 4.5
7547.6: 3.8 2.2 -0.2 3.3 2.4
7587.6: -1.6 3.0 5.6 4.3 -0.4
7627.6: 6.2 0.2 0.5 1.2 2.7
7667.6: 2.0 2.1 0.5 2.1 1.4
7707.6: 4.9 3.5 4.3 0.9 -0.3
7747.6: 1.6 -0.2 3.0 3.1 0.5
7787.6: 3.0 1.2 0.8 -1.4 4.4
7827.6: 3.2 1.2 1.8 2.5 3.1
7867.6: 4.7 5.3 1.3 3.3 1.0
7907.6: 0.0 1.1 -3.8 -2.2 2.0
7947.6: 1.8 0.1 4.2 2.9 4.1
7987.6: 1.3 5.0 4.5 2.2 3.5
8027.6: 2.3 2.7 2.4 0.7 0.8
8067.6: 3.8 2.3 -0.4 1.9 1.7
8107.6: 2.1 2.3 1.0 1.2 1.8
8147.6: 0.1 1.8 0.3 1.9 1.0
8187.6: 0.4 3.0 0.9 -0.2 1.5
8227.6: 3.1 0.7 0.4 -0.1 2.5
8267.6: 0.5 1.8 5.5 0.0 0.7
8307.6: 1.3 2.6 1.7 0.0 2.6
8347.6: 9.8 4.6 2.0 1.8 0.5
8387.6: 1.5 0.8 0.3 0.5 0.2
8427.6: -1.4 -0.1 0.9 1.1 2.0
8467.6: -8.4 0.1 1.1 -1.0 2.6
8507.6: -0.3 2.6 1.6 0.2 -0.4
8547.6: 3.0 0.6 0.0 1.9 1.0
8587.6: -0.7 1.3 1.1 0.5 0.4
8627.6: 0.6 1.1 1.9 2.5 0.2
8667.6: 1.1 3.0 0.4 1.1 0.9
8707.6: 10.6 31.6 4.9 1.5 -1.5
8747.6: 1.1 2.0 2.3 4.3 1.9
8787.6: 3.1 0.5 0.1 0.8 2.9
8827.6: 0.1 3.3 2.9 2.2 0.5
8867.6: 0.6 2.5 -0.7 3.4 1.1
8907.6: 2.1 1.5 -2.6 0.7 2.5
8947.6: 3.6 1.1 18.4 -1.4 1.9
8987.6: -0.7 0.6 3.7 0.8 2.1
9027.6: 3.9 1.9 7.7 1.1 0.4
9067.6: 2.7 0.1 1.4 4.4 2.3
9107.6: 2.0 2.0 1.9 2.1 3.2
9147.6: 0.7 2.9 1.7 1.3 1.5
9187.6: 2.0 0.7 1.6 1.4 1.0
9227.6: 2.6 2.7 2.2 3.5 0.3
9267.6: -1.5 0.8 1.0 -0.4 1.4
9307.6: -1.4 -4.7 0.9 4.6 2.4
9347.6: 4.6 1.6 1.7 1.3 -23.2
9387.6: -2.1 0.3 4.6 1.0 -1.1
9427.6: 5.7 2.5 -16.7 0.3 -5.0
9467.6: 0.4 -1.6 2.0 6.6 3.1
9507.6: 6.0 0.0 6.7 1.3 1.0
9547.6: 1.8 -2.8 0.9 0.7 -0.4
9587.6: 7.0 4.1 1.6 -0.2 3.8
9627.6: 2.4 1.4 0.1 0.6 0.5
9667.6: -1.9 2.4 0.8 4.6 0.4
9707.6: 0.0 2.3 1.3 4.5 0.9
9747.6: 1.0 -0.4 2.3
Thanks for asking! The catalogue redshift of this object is 1.337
